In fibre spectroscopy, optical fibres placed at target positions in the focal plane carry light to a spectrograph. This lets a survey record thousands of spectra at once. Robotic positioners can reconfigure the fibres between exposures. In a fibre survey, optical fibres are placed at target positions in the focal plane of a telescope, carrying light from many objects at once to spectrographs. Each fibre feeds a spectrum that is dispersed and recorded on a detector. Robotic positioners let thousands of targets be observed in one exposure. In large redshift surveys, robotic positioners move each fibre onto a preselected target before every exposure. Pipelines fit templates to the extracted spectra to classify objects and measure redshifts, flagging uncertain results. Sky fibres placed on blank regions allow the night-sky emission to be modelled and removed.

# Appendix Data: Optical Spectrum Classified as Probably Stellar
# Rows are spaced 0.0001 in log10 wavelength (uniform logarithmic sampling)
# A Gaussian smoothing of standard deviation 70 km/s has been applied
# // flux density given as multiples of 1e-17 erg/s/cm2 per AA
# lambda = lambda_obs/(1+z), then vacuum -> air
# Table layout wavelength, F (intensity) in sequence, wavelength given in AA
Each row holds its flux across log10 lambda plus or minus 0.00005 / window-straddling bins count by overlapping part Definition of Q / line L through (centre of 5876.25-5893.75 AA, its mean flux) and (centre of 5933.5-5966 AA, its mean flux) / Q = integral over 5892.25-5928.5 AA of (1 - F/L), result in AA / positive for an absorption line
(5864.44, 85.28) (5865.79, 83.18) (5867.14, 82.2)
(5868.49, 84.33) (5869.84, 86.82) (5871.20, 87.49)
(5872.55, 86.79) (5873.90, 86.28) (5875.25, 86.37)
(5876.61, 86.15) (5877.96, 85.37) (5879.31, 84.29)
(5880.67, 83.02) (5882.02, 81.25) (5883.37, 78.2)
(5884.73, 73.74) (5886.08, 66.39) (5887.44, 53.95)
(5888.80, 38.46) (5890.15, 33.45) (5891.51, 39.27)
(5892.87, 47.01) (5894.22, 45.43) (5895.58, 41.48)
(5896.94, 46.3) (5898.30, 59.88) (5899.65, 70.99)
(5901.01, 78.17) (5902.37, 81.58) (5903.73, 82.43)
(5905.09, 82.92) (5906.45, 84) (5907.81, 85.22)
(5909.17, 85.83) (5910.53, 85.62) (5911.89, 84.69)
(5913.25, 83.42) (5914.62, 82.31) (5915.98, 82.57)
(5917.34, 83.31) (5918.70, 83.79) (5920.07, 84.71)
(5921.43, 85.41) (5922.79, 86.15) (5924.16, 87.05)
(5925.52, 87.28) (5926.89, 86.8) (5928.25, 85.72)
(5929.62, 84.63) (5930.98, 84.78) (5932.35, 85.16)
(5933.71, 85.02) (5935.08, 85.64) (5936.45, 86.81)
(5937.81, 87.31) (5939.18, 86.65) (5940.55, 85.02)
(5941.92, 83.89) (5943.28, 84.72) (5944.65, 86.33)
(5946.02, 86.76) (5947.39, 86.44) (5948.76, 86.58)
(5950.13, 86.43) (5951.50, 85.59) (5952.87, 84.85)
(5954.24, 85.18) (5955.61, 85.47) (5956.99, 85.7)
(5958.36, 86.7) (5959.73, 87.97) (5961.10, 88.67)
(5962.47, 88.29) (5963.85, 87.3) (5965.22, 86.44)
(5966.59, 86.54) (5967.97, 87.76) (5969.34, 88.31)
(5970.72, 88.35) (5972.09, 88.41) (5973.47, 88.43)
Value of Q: -1.7 AA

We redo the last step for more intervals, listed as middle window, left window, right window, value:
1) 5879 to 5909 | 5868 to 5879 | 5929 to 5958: 7.2 AA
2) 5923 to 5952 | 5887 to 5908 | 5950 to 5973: -3.5 AA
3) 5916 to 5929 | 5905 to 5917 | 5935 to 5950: -0.1 AA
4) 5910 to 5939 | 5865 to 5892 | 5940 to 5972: -1.2 AA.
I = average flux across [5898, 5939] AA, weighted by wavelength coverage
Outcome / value 83.6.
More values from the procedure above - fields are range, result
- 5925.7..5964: 86.1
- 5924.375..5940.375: 86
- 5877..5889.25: 72.6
